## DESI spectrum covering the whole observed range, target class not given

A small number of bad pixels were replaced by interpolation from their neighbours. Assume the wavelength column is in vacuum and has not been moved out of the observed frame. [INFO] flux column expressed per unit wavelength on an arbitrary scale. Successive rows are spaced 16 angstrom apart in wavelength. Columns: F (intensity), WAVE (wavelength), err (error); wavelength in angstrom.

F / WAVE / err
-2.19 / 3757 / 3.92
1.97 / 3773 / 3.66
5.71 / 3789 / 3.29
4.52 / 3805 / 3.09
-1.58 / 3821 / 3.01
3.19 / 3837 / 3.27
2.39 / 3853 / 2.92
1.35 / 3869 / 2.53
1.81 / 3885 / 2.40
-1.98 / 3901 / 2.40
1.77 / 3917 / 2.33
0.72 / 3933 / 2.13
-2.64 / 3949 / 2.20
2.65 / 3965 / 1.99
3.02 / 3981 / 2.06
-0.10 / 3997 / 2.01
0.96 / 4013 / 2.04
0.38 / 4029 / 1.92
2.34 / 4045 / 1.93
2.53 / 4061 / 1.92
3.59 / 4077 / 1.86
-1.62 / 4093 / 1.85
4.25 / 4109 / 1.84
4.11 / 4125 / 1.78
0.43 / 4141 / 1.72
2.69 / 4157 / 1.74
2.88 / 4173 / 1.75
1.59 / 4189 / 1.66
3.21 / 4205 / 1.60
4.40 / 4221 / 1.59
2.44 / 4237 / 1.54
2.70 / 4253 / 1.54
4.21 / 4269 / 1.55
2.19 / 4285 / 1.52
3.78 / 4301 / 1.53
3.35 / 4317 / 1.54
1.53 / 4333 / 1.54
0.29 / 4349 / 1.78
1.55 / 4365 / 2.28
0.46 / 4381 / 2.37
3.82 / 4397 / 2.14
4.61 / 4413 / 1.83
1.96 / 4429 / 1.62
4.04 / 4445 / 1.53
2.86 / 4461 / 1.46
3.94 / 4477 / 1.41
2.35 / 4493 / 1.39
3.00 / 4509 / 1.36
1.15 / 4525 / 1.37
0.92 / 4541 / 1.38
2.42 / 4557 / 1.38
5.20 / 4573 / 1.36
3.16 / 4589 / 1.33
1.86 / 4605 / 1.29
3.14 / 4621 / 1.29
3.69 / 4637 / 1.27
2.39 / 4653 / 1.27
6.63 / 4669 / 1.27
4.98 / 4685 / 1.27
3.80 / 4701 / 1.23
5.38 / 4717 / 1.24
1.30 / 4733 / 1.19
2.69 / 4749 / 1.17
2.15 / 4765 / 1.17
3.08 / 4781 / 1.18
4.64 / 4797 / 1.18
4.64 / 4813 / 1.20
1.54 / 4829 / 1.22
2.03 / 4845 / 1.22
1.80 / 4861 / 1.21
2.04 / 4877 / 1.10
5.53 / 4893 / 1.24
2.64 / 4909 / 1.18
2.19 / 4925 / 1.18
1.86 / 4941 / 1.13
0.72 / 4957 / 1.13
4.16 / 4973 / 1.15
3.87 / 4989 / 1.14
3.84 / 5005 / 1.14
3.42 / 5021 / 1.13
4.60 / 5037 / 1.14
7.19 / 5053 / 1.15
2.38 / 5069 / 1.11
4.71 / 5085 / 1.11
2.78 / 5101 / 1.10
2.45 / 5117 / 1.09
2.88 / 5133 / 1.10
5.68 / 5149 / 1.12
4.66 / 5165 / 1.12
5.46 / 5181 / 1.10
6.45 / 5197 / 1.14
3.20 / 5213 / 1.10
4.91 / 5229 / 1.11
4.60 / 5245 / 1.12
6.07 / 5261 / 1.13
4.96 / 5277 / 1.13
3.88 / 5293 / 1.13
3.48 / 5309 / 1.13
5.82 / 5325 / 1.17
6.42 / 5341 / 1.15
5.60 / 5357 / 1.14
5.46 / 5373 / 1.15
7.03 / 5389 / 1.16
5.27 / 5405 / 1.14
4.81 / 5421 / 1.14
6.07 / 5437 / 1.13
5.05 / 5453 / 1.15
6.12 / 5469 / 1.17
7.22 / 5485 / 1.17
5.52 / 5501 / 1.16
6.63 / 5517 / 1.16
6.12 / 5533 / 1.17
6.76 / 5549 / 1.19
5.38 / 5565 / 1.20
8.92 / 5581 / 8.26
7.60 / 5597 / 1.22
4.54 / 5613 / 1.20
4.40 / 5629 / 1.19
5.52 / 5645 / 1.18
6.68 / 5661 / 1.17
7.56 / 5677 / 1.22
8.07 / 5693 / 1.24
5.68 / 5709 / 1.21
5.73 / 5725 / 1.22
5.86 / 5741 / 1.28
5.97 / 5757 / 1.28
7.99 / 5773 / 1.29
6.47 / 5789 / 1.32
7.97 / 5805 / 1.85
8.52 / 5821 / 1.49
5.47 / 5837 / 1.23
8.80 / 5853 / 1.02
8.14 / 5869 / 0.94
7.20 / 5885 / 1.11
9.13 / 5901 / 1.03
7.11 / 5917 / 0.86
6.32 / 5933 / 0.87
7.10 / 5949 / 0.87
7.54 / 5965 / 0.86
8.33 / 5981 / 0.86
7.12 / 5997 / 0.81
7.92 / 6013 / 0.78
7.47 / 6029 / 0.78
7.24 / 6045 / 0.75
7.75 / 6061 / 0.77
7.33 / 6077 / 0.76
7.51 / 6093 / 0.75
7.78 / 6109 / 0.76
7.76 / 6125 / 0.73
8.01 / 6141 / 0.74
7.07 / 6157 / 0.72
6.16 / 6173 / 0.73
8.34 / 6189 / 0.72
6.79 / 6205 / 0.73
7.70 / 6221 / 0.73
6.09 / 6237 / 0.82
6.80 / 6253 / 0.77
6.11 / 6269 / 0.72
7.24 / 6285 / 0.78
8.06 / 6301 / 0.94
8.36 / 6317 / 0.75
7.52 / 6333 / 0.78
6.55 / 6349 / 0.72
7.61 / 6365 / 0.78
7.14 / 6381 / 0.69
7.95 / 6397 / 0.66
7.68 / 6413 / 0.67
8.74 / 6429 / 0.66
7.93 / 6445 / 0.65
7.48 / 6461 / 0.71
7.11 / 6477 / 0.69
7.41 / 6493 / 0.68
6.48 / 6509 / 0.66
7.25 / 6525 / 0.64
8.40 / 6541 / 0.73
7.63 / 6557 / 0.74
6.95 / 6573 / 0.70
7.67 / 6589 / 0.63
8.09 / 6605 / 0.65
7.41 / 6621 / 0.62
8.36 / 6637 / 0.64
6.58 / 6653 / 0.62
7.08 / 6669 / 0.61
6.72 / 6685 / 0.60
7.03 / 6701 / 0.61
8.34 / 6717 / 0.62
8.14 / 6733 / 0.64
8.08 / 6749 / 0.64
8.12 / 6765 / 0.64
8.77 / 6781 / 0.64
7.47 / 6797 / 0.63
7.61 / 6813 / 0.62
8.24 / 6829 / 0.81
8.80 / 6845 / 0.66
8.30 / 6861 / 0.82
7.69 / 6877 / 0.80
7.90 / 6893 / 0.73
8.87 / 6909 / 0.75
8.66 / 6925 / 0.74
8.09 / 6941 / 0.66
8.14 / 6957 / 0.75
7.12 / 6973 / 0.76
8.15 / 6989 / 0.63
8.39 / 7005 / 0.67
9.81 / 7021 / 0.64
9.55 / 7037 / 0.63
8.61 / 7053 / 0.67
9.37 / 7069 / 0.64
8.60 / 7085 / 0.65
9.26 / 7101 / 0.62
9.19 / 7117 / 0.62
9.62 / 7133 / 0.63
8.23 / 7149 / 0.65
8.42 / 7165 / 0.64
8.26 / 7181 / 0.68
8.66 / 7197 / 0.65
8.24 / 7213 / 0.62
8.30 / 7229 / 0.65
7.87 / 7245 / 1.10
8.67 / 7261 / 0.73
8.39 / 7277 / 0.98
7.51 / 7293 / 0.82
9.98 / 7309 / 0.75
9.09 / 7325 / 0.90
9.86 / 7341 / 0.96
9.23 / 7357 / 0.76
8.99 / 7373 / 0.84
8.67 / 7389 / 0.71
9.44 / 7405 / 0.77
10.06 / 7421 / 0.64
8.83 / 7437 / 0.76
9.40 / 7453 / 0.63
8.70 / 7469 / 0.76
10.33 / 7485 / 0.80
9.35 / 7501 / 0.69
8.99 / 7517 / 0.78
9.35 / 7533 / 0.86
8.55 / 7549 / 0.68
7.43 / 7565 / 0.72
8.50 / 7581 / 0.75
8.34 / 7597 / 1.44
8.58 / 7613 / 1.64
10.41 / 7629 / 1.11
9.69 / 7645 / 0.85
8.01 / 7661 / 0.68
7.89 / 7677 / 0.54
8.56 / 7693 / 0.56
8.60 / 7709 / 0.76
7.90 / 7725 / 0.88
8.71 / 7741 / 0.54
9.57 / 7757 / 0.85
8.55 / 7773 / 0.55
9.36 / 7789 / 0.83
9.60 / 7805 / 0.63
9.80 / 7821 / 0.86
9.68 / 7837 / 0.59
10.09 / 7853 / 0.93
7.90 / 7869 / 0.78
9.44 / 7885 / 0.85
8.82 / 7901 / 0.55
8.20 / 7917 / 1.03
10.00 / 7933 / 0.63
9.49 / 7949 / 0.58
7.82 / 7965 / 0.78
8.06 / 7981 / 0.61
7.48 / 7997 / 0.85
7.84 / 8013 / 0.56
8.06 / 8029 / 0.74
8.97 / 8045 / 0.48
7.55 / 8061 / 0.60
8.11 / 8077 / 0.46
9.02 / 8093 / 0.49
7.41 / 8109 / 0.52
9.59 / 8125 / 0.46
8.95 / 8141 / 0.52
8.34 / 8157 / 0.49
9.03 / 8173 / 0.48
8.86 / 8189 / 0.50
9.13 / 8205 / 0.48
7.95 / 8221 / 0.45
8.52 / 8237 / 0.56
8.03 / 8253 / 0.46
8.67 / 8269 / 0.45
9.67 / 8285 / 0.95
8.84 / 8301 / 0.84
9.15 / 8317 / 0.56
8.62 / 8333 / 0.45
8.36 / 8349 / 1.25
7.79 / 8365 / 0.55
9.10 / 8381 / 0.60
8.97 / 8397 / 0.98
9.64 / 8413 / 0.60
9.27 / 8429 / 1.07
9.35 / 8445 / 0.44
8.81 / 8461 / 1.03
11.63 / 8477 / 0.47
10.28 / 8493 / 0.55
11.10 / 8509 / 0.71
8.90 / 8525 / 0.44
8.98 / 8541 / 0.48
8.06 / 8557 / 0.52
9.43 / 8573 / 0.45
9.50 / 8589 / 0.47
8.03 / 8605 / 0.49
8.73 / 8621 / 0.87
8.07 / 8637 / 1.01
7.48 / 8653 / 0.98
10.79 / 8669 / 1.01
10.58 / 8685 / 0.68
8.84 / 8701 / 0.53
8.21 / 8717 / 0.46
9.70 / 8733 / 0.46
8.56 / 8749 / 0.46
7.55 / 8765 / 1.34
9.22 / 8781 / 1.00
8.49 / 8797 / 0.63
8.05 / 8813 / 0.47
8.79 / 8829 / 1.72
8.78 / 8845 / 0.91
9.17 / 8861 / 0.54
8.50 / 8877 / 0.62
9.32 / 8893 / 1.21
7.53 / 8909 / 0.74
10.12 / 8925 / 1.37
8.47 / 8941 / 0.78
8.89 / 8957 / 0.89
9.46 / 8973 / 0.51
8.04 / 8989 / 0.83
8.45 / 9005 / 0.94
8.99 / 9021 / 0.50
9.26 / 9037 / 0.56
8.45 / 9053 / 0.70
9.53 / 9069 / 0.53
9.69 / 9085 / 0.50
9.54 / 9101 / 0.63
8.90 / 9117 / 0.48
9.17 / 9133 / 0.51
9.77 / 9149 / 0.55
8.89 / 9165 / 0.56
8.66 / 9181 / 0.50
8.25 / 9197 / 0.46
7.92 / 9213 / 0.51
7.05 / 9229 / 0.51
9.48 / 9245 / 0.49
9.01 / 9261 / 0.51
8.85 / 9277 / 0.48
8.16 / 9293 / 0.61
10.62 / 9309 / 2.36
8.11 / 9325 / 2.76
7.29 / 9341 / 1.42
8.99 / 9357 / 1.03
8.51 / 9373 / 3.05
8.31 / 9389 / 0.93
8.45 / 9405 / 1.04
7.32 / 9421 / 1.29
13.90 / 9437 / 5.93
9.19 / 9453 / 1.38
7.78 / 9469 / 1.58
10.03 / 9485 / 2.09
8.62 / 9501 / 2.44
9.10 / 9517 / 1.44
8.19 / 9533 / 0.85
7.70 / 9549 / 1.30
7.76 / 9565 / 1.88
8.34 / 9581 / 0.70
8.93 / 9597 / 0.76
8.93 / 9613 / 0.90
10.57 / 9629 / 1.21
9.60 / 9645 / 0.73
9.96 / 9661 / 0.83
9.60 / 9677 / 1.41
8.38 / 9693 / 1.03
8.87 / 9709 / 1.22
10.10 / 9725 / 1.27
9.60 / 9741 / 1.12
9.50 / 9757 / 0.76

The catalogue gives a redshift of 0.29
